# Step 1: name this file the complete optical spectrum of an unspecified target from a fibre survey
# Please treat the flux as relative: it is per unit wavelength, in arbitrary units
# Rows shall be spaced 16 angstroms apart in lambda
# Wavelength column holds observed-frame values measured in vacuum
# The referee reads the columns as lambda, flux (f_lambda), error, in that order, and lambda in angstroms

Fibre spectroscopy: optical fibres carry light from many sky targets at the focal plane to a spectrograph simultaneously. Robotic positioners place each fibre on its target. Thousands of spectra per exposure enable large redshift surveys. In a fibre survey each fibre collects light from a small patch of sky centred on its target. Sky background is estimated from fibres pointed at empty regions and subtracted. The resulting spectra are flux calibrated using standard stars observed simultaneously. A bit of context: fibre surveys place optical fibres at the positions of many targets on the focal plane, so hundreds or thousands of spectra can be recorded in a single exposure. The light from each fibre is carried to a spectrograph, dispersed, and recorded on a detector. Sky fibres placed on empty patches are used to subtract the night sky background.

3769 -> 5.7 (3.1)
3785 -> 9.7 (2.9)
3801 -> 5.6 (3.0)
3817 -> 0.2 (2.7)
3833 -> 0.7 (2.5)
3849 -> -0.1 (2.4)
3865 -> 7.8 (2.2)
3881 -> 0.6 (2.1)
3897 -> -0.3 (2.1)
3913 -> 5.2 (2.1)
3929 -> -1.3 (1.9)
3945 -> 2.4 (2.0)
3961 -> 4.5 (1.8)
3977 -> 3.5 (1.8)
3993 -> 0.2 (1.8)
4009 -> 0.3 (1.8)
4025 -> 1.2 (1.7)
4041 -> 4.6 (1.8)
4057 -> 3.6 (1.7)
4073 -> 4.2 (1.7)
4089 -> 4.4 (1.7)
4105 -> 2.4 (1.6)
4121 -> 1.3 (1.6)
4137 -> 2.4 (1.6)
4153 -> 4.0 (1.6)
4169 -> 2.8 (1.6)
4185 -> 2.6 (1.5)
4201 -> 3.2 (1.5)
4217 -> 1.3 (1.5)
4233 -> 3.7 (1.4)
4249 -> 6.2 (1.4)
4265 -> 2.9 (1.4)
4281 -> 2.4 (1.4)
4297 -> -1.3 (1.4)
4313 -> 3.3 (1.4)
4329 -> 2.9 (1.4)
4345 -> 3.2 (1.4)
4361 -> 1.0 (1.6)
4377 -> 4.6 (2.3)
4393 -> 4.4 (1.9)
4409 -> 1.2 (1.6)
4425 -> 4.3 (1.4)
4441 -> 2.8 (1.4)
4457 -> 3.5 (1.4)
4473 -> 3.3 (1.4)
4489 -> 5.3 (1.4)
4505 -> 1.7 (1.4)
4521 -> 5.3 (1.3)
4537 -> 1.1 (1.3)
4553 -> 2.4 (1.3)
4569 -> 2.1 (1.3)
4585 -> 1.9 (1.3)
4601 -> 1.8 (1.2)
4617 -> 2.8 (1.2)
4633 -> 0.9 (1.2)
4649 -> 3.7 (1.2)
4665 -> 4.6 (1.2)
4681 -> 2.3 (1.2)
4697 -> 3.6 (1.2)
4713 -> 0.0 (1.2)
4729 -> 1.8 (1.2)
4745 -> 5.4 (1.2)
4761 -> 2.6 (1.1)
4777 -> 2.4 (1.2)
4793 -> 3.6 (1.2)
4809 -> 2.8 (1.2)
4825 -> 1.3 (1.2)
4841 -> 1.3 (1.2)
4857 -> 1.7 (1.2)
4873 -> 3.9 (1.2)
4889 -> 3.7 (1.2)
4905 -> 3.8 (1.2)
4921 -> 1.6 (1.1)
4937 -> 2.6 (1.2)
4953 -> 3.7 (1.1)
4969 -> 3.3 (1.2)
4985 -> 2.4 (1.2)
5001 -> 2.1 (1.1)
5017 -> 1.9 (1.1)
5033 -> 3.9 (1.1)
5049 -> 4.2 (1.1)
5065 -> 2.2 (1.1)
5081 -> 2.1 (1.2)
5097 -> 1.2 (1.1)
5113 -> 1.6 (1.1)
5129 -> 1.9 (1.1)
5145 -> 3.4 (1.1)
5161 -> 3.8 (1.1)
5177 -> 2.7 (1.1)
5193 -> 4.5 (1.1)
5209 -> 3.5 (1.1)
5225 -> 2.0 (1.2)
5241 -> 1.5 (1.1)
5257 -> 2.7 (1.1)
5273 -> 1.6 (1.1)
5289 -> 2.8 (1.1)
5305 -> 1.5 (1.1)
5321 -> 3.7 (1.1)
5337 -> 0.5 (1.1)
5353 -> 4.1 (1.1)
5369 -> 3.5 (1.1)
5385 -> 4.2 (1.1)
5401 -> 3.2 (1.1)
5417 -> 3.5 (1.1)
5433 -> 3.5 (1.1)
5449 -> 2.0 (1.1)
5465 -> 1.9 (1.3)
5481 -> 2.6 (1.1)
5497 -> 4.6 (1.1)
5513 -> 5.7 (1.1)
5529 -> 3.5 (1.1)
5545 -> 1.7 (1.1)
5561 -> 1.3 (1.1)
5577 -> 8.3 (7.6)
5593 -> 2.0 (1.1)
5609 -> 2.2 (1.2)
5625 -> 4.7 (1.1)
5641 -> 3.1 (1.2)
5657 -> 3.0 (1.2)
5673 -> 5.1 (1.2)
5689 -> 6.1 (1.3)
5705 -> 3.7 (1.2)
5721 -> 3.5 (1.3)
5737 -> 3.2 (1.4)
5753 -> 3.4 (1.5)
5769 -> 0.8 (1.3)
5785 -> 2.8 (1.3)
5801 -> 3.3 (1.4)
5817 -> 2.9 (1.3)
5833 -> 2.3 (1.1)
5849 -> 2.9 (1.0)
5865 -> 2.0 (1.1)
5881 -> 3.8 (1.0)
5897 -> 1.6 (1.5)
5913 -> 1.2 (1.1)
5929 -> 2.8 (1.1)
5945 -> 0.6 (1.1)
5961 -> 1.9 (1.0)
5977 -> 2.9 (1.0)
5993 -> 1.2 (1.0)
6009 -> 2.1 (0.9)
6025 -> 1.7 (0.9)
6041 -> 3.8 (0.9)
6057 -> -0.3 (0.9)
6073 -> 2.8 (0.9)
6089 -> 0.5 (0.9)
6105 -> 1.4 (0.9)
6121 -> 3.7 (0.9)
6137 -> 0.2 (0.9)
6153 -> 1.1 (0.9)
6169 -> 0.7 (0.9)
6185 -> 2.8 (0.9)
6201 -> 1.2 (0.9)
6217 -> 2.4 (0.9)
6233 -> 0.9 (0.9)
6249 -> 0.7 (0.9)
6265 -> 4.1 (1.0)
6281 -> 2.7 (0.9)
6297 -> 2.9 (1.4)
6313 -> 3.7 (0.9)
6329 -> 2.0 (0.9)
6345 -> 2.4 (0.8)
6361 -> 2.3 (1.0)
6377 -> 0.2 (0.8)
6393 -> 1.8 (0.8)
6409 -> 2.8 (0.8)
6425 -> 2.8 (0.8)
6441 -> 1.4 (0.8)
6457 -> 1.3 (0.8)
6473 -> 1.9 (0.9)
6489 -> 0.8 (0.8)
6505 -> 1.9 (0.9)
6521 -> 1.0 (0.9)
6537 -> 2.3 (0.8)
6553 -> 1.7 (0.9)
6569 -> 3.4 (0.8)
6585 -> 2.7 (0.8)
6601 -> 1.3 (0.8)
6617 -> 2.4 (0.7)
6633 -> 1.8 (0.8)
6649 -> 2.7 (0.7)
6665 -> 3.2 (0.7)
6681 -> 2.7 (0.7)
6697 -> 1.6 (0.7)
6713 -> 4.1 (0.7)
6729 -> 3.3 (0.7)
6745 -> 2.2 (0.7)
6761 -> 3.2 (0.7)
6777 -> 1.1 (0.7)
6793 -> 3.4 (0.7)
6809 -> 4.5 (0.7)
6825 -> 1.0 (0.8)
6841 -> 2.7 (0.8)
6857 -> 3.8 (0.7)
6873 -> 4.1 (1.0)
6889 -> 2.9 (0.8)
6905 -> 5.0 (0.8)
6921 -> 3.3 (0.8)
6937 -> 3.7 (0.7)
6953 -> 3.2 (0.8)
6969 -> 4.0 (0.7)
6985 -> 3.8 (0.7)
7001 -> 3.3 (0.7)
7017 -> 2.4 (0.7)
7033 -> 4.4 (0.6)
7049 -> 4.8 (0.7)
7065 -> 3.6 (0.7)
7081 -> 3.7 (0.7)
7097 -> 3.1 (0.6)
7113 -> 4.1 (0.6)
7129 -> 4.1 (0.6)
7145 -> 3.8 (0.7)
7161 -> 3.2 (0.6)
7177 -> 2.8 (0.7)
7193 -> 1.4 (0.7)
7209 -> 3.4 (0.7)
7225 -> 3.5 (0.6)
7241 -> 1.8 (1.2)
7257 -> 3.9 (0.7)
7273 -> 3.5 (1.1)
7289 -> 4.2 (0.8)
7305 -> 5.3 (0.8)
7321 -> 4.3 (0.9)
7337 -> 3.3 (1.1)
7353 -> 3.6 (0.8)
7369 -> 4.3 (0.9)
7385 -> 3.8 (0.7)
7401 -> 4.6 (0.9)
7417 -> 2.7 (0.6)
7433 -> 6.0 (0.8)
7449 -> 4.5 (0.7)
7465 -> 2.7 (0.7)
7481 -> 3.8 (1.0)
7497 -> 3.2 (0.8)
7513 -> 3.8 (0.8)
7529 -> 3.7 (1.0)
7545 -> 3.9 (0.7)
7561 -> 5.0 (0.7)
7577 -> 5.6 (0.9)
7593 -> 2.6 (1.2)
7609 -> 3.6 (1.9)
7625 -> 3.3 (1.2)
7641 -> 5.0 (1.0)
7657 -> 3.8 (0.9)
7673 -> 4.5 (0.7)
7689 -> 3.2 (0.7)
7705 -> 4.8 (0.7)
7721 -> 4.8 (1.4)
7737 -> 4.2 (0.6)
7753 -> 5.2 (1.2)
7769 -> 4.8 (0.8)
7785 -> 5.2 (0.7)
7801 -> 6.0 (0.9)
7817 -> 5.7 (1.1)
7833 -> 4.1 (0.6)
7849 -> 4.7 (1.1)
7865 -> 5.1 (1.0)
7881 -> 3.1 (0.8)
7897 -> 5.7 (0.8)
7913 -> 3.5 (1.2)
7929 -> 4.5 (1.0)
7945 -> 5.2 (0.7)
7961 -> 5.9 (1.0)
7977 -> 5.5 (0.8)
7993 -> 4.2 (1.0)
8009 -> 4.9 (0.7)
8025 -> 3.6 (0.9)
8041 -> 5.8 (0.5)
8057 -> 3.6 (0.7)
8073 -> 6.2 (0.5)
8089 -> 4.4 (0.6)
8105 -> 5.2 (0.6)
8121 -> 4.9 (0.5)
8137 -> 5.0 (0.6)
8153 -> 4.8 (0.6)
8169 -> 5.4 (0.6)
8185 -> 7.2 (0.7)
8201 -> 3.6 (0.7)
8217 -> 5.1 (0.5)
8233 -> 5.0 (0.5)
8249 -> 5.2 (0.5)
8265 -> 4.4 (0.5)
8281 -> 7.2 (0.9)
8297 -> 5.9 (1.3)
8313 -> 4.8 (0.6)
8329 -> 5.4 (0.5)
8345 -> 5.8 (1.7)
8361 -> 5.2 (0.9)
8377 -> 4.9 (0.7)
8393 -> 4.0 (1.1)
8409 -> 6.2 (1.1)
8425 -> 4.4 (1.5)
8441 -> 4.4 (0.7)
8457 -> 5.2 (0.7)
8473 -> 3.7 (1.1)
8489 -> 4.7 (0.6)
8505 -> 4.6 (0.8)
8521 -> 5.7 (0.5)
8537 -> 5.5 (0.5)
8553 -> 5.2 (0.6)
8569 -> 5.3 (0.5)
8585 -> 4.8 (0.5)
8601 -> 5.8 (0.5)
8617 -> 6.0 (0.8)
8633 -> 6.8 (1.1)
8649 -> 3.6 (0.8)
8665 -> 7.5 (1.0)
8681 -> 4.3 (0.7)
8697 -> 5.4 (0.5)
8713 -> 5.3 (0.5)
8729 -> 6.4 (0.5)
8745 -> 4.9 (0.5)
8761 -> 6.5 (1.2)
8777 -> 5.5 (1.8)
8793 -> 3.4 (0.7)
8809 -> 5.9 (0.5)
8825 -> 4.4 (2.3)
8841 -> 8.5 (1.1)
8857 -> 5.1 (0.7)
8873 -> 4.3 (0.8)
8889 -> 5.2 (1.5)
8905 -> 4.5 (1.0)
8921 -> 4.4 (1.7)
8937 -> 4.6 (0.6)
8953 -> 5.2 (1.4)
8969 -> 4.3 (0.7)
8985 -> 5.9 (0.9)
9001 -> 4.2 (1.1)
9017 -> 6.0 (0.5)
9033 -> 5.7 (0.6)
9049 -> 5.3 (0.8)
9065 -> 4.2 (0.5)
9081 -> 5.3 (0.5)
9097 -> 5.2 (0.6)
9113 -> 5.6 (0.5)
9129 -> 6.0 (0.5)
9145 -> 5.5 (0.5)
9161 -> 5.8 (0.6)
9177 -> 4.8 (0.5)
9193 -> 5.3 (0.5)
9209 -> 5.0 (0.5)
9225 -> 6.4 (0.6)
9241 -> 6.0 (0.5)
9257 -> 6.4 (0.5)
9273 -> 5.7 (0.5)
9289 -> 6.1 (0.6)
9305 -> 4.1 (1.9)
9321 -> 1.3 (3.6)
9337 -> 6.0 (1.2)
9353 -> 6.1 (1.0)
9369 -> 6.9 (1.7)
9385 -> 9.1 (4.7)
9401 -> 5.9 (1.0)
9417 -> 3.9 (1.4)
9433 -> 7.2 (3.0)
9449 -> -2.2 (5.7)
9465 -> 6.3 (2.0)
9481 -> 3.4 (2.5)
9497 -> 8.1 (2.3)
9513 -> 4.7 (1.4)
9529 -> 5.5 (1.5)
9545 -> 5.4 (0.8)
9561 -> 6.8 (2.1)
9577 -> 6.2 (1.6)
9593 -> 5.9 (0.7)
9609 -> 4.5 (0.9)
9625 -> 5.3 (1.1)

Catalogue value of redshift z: 0.721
